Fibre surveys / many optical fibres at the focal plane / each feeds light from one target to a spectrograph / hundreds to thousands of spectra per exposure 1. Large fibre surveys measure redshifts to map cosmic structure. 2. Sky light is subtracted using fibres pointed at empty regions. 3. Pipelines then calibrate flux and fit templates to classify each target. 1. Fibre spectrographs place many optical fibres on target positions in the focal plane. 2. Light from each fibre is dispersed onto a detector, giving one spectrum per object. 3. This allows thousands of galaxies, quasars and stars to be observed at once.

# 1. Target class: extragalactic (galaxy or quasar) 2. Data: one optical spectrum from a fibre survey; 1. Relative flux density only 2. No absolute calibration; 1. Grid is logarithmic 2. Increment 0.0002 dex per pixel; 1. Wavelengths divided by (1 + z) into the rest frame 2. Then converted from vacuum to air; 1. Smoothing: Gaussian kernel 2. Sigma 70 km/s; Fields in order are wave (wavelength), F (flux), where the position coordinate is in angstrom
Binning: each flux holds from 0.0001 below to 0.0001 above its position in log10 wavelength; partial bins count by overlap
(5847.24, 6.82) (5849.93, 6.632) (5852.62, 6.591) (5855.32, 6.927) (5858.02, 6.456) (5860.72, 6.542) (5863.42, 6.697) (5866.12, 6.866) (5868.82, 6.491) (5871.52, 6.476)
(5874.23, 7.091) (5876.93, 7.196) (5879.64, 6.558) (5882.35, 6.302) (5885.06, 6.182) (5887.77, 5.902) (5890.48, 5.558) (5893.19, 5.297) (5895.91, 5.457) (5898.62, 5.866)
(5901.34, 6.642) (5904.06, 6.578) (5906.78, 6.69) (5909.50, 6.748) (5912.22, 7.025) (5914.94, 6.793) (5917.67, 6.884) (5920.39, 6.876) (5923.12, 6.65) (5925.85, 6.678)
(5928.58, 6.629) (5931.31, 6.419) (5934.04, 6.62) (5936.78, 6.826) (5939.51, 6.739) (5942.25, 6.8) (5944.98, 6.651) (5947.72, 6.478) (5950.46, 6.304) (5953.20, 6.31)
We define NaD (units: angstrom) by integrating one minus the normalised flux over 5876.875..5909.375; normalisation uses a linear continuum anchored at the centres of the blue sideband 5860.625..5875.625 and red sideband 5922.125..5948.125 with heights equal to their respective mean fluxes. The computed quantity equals 2.5 angstrom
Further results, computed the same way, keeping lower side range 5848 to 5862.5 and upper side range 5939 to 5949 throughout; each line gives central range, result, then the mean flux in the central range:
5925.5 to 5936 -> 0.11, 6.59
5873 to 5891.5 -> 0.66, 6.41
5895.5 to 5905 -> 0.67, 6.18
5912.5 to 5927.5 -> -0.30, 6.79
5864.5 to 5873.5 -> -0.01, 6.65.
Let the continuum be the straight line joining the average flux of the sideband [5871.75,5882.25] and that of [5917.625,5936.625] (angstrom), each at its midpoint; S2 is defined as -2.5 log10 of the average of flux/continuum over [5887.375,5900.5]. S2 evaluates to 0.199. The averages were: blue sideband 6.82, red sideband 6.67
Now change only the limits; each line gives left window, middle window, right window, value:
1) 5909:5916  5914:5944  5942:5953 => -0.002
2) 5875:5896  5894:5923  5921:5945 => -0.024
